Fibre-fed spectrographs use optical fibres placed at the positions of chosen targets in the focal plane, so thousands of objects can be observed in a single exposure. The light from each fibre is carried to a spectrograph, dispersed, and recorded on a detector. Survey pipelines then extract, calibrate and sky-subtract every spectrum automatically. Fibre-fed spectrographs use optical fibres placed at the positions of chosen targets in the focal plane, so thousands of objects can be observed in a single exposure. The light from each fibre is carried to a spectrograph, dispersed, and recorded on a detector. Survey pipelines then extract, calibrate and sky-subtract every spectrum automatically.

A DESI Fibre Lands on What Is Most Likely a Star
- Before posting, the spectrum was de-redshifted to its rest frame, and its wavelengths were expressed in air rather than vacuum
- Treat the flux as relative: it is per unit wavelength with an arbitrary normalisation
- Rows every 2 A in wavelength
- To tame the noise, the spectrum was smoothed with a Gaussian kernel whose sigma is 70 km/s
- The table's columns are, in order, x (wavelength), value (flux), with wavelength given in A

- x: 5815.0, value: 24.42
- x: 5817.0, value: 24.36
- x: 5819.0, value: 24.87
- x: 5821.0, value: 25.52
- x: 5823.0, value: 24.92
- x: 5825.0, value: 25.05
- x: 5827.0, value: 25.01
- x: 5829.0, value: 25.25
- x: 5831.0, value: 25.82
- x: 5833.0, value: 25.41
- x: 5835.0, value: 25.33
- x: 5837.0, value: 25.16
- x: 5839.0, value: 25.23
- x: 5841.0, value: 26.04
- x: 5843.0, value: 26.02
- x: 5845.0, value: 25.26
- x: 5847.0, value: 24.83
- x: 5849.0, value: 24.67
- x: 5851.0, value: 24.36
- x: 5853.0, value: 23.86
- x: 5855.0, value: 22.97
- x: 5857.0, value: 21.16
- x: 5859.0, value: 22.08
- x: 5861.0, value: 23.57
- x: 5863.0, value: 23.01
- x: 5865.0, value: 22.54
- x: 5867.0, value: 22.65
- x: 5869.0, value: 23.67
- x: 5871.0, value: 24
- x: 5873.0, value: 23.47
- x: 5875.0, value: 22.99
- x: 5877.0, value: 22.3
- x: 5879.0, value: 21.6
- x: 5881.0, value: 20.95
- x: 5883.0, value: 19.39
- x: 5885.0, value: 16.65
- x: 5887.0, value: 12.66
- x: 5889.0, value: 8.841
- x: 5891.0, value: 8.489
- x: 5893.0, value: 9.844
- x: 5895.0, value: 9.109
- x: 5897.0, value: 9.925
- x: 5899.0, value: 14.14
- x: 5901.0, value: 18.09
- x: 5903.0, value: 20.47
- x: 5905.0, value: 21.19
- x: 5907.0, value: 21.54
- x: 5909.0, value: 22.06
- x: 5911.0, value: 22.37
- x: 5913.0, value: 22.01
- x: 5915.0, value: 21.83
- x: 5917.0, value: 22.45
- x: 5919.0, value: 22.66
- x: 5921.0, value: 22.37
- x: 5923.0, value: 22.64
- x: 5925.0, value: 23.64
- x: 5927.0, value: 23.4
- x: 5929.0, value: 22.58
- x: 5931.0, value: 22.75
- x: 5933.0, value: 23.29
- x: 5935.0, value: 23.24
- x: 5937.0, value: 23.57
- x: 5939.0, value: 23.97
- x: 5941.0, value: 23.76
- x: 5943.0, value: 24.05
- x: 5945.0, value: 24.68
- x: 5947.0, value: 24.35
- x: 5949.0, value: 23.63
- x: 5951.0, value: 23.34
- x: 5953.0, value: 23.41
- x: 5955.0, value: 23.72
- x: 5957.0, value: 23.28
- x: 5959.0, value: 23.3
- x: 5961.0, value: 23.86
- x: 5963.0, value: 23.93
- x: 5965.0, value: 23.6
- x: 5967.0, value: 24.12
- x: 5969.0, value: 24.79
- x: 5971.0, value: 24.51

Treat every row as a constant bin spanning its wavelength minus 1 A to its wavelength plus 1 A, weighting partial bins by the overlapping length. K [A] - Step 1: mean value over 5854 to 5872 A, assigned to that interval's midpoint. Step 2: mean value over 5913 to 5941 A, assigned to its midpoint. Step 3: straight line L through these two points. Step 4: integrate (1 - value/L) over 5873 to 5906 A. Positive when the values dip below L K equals 9.5 A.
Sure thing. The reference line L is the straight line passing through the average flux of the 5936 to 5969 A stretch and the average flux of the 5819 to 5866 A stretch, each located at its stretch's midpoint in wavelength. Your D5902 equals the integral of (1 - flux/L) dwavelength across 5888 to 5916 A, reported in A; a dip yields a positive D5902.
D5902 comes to 8.9 A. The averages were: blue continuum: 24.5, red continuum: 23.8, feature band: 16.4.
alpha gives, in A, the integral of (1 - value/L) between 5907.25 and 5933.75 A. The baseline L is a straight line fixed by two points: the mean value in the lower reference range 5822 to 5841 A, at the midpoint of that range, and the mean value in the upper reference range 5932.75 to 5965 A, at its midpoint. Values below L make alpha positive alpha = 1.7 A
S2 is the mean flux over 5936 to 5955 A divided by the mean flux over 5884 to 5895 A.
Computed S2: 2.1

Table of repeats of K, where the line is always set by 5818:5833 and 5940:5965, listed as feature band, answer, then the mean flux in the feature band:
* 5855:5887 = 3.8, 21.7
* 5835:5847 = -0.2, 25.5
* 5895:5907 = 3.9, 16.5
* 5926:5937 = 0.4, 23.1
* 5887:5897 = 6.1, 9.52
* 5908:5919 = 0.9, 22.2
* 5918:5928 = 0.5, 22.9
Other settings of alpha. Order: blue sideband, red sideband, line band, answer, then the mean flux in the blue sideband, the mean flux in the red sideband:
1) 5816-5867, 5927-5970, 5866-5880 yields 0.73 A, 24.5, 23.7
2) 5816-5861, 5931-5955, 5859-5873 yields 0.71 A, 24.7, 23.7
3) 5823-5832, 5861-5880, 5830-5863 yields -0.27 A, 25.2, 22.9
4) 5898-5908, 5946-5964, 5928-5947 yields -1.26 A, 19.1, 23.6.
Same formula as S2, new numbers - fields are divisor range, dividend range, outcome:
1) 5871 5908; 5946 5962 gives 1.39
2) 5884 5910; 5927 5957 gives 1.59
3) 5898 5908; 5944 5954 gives 1.25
